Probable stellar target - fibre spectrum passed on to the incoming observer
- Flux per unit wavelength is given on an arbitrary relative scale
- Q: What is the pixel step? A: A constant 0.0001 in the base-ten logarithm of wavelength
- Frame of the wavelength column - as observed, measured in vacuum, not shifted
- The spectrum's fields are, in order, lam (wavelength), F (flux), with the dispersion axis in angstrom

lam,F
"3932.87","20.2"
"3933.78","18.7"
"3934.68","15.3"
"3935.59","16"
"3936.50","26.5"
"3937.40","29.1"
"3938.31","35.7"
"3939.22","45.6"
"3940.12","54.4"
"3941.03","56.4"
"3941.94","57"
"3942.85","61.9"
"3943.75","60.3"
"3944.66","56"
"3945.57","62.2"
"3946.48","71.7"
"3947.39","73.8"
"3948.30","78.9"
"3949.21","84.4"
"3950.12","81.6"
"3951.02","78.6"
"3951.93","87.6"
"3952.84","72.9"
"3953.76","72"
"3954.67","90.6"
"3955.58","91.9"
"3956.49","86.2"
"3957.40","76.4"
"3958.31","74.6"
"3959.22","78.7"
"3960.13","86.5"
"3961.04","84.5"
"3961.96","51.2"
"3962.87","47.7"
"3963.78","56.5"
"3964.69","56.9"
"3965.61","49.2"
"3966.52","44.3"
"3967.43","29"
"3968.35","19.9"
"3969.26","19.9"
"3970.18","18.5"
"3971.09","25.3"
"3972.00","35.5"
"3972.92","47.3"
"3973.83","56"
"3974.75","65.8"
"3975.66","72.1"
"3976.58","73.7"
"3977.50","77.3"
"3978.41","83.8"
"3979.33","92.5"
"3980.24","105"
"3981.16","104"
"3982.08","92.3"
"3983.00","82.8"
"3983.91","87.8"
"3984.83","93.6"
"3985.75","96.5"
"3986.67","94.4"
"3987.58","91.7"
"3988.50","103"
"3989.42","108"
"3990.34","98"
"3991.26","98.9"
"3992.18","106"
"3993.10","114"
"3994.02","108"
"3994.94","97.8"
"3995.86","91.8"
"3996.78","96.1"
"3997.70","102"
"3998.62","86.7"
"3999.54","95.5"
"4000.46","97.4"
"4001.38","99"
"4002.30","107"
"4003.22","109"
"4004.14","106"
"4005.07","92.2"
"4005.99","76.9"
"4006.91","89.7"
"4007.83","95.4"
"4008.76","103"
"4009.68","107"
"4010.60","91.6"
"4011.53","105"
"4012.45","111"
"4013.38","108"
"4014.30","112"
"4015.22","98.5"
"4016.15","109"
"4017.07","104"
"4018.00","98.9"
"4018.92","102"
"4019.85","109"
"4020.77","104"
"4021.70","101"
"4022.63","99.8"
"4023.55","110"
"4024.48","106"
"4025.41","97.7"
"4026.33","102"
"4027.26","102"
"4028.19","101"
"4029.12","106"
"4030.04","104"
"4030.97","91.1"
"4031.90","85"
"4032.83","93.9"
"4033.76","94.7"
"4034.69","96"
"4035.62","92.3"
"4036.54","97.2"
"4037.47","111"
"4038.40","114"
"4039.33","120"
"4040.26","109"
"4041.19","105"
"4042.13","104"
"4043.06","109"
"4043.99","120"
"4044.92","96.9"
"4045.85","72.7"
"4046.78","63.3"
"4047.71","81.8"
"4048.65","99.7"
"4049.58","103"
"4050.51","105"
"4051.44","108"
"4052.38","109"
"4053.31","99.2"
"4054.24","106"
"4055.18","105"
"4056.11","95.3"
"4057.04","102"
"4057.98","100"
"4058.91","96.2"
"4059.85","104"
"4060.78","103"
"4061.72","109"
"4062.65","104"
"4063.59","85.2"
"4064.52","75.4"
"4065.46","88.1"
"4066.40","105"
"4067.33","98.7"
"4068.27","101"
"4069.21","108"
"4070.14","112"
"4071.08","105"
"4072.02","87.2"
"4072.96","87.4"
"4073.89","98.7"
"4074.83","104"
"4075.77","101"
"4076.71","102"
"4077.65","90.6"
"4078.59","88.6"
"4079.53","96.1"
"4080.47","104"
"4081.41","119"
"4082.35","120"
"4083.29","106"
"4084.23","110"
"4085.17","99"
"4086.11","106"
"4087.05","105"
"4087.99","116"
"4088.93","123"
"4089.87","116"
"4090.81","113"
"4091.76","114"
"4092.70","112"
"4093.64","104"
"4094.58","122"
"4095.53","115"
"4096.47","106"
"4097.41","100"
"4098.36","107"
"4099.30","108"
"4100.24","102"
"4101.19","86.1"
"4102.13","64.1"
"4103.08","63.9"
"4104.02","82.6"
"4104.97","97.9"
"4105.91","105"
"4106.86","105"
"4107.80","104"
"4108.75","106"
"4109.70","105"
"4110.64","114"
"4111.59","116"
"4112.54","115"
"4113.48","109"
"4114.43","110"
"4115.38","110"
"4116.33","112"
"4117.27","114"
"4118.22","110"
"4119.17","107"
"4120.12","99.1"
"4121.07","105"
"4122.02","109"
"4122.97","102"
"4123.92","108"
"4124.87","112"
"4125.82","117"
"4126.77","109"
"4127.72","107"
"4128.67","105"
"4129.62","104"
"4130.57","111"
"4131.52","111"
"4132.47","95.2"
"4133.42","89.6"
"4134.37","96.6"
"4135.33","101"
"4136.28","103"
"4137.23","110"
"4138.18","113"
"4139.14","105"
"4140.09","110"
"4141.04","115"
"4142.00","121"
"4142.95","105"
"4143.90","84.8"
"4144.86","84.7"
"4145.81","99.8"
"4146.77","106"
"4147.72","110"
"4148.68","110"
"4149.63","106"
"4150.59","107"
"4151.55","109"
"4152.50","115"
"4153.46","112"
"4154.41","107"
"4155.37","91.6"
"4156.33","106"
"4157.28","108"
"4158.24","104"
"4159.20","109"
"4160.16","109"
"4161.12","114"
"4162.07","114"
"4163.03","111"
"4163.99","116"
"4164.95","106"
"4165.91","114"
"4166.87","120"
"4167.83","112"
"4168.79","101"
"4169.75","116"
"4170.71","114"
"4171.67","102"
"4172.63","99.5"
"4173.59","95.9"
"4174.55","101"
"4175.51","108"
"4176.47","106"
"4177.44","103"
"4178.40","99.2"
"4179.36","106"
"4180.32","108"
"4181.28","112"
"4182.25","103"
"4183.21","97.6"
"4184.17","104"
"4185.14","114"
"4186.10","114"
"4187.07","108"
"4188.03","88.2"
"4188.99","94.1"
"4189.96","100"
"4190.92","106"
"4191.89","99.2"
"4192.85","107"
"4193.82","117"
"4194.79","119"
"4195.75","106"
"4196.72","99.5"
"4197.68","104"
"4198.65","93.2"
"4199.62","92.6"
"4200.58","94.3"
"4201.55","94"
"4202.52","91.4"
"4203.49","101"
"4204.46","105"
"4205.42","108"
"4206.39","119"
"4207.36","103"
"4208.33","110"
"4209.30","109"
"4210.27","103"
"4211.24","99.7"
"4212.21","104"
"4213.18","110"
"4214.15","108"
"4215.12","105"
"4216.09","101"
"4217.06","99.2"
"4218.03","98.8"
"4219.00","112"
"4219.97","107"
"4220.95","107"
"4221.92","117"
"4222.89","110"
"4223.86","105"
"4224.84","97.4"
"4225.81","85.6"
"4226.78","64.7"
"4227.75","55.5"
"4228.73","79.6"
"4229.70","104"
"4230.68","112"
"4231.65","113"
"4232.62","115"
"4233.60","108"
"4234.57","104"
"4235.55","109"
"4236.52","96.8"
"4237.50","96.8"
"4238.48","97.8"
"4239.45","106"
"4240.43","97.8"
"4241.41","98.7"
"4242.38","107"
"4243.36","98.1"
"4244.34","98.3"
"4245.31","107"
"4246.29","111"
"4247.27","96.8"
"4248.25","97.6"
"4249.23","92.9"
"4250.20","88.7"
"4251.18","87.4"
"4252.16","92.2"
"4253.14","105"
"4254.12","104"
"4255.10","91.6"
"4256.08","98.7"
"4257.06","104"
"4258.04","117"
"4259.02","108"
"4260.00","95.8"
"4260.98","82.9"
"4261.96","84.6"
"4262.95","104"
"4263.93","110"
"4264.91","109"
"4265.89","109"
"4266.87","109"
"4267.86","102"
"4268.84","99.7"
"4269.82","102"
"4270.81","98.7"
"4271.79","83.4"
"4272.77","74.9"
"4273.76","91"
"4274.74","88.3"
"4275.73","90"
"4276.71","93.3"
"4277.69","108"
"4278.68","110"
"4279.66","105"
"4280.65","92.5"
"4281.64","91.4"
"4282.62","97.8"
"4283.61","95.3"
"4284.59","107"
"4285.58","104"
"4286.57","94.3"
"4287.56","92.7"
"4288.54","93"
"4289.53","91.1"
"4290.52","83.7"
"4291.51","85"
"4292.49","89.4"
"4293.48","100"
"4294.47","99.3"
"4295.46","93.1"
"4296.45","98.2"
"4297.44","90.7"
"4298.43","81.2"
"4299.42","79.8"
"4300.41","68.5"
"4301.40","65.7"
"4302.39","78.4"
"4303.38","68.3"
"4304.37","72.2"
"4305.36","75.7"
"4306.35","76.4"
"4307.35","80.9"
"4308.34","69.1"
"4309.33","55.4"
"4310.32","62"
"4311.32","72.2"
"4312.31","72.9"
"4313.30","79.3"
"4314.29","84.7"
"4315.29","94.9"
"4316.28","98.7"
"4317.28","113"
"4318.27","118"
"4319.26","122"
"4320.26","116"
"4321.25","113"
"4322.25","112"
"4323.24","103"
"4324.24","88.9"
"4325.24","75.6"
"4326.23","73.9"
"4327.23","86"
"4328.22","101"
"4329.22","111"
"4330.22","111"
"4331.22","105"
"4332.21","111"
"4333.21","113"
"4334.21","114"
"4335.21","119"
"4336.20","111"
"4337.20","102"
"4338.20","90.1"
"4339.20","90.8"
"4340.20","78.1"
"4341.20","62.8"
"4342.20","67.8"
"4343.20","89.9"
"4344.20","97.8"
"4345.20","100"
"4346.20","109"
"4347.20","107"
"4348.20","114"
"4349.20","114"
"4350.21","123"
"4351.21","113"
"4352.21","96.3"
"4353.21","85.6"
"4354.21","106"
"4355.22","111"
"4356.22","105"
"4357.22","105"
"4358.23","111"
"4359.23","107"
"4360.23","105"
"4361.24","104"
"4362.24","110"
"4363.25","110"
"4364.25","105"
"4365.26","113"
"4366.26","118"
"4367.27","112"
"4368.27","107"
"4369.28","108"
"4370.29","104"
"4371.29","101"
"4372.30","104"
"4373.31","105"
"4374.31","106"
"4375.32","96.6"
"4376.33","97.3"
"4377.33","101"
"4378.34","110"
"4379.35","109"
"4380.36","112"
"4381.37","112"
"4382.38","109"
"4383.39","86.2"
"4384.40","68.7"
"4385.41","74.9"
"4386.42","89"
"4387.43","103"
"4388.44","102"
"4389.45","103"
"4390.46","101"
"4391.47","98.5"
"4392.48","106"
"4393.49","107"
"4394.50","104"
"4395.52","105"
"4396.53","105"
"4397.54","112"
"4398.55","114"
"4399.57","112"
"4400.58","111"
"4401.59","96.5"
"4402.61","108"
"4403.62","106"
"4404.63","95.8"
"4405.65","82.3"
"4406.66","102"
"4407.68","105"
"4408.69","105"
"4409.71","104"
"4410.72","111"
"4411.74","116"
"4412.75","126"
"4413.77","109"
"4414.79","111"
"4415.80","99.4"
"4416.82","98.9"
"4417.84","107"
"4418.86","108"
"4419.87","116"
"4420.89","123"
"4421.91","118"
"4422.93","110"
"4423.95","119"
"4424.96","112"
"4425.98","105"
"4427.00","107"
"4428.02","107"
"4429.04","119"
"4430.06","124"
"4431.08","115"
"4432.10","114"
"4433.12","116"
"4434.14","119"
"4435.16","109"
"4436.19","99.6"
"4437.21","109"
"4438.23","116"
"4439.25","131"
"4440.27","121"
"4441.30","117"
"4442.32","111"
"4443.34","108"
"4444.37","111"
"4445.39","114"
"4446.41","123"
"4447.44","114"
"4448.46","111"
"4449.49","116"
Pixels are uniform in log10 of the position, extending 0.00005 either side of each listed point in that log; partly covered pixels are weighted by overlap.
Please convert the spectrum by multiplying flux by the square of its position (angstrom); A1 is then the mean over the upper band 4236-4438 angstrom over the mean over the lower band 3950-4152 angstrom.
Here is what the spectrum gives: 1.2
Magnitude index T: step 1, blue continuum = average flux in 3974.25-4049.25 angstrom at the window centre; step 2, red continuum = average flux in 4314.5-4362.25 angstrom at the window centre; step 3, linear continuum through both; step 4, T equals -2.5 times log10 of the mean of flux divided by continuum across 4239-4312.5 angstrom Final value 0.10 mag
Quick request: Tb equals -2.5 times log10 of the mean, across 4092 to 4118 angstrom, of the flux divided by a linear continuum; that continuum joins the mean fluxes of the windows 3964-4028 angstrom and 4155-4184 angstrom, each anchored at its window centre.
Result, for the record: -0.04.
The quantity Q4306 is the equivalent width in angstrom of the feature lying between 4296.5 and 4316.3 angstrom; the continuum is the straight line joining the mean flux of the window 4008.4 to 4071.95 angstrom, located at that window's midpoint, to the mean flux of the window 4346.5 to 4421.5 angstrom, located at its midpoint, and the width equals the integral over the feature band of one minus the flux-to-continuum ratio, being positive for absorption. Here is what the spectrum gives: 5.3 angstrom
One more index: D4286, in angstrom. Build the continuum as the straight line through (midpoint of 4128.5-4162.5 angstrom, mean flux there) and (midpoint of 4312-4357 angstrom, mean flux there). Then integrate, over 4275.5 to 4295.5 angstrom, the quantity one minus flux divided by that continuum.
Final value 1.1 angstrom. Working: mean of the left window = 106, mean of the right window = 100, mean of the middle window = 96.2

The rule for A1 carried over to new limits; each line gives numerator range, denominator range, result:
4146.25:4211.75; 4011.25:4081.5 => 1.12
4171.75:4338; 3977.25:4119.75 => 1.07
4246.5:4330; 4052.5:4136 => 0.99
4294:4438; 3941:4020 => 1.48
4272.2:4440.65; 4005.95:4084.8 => 1.16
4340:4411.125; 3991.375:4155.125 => 1.15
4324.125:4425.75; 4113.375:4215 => 1.08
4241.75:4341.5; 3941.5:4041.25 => 1.26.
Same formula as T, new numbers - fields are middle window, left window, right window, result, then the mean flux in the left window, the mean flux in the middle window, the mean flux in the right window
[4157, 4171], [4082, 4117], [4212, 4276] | -0.084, 106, 111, 99.5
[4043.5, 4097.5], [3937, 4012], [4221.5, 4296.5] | -0.208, 77.5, 102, 97.9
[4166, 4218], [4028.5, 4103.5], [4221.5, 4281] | -0.053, 101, 104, 98.7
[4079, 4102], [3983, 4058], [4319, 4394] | -0.077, 100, 108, 102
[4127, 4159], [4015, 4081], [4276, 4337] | -0.082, 100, 105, 93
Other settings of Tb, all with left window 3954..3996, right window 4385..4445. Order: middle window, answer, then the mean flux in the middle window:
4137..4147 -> -0.191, 105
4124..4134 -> -0.218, 106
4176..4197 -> -0.153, 105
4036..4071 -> -0.235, 101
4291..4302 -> 0.154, 86.4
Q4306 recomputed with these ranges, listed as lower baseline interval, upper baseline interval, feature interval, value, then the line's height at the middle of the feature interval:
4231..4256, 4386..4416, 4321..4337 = 0.05 angstrom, 103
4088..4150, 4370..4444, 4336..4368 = 1.31 angstrom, 107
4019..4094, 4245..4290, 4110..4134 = -1.74 angstrom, 101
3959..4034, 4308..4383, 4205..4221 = -1.74 angstrom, 95.7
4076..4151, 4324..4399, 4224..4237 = 0.96 angstrom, 104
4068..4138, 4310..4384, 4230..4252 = 0.27 angstrom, 103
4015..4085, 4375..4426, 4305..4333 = 3.05 angstrom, 104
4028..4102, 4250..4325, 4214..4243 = -1.59 angstrom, 95.3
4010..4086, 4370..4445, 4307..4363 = 4.04 angstrom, 106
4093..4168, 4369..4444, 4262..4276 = 1.15 angstrom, 106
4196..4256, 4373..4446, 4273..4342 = 7.66 angstrom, 104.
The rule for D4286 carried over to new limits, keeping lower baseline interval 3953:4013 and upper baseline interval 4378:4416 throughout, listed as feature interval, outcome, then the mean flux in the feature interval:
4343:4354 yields -0.4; 105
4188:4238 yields -4.3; 102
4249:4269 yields -0.8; 99.9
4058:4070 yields -1.8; 98.6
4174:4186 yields -1.7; 105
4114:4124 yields -2.1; 108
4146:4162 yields -3.0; 108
